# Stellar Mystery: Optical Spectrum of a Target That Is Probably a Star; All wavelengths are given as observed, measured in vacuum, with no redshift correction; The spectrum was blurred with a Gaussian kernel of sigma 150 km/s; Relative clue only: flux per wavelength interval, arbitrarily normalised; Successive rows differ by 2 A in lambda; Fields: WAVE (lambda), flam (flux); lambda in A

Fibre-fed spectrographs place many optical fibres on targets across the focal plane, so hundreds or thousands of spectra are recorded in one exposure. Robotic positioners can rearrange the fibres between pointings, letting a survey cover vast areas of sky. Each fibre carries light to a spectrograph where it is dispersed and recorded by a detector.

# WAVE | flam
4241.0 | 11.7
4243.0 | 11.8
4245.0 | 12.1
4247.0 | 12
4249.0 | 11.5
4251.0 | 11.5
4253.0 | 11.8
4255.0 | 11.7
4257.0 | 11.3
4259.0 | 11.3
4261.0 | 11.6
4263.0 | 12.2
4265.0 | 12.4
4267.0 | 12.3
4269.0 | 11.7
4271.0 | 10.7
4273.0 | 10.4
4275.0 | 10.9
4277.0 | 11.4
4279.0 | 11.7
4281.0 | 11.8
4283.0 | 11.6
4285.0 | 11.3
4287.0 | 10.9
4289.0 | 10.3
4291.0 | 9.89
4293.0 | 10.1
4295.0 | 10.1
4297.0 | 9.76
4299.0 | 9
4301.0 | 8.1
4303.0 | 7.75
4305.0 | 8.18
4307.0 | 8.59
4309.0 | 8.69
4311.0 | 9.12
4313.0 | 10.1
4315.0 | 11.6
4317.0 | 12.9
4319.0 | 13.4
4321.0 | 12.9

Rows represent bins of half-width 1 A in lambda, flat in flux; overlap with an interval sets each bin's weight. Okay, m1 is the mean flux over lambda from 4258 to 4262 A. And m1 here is 11.4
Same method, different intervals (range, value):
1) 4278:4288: 11.5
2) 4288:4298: 10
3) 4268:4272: 11.2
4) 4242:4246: 11.9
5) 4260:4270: 12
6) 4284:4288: 11.1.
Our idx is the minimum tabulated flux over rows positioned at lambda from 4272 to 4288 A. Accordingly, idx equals 10.4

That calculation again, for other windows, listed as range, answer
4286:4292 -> 9.89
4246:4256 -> 11.5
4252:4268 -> 11.3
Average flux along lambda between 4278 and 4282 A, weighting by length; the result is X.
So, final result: 11.8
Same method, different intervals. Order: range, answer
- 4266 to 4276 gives 11.2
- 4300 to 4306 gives 8.01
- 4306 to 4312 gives 8.8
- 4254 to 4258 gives 11.5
